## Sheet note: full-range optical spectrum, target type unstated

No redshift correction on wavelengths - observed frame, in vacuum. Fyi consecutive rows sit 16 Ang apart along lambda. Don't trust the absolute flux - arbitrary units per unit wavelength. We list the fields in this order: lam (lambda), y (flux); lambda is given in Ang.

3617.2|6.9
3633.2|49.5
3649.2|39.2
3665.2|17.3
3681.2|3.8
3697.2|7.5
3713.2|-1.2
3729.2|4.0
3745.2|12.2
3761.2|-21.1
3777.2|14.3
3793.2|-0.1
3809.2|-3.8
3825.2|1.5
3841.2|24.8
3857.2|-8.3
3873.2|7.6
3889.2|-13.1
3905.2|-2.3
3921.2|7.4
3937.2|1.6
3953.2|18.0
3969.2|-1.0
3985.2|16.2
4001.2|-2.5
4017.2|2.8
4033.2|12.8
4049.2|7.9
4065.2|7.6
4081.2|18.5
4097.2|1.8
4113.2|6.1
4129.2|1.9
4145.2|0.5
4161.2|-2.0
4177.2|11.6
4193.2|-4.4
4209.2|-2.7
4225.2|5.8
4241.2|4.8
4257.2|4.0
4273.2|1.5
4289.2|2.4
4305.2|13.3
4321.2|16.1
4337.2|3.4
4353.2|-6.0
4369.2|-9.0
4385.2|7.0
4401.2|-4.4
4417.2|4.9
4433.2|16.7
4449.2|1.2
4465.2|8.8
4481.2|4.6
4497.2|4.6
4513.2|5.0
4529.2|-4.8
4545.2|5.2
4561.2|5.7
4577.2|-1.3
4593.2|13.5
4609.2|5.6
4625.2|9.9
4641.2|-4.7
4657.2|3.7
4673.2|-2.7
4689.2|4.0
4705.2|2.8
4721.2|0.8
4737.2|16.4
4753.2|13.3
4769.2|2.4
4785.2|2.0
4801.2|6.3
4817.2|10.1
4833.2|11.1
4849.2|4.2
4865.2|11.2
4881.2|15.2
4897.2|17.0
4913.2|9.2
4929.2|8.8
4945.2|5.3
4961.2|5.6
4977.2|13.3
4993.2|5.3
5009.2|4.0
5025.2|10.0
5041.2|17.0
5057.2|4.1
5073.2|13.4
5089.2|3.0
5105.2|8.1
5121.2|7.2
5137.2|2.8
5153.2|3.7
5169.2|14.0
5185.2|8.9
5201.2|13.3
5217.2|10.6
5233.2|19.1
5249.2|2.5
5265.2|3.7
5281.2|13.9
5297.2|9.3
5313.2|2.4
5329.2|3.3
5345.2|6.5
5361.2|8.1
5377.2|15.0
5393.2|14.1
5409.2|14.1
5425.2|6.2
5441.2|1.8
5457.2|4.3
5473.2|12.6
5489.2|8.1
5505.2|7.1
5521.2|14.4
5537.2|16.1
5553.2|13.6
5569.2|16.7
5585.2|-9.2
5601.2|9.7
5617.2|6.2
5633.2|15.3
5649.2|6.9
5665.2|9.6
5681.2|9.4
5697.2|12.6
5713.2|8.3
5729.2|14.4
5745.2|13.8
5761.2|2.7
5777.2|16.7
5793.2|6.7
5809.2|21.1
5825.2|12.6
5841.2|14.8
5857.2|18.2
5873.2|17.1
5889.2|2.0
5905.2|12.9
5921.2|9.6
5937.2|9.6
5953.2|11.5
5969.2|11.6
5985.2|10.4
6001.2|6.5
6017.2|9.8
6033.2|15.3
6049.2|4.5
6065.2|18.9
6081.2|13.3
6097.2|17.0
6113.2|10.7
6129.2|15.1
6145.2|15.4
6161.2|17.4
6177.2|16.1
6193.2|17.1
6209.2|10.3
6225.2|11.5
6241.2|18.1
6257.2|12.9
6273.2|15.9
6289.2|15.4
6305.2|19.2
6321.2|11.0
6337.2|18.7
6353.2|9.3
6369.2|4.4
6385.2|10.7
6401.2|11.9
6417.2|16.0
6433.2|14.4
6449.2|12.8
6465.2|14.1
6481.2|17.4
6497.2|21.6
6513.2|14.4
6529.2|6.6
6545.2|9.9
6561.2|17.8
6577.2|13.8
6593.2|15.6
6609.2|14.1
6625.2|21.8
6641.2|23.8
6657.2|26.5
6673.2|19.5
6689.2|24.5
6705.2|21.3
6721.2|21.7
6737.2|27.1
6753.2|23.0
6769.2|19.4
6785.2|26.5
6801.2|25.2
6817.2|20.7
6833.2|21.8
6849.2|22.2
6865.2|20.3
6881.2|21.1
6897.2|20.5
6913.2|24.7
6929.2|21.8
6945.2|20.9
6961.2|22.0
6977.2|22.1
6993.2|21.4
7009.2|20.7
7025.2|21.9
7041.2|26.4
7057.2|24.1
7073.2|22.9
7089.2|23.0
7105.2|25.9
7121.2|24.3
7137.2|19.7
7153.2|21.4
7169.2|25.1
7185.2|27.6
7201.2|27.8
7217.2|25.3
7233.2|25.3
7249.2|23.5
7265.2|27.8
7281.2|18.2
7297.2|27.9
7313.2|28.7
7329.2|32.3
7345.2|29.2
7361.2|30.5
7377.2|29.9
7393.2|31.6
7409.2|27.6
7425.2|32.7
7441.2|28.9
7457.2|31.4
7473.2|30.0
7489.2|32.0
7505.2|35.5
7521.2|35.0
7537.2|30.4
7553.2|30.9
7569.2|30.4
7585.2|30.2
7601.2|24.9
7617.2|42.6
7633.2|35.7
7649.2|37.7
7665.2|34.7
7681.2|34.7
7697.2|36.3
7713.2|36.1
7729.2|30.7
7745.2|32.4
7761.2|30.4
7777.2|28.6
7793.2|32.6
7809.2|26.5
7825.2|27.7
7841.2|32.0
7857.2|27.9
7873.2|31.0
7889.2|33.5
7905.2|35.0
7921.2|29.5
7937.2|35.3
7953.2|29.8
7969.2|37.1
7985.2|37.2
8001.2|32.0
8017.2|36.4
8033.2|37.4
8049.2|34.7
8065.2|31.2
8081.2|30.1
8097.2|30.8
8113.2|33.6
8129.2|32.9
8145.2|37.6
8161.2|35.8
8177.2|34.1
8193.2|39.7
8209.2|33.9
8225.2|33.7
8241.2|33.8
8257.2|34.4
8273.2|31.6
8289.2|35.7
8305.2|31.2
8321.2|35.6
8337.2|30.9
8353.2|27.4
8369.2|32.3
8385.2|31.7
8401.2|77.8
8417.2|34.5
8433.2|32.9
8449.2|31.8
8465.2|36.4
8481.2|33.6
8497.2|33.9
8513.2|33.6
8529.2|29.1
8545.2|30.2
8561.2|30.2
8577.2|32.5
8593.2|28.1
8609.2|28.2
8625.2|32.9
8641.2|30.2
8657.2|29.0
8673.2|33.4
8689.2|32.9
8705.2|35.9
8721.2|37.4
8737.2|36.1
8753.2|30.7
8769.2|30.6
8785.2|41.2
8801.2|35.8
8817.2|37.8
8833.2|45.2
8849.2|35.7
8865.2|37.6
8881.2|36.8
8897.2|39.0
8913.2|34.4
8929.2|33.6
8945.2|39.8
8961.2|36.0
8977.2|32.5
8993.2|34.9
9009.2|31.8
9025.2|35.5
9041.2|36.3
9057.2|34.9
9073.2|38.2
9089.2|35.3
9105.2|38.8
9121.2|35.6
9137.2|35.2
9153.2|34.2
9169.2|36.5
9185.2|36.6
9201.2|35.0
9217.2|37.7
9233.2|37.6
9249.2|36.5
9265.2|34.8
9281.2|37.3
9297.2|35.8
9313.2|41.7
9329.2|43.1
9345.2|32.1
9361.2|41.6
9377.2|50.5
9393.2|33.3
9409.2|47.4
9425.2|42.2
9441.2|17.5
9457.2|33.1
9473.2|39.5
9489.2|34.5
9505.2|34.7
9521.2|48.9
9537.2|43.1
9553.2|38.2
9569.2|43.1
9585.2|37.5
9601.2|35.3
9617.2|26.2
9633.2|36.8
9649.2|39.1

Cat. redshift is 0.66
